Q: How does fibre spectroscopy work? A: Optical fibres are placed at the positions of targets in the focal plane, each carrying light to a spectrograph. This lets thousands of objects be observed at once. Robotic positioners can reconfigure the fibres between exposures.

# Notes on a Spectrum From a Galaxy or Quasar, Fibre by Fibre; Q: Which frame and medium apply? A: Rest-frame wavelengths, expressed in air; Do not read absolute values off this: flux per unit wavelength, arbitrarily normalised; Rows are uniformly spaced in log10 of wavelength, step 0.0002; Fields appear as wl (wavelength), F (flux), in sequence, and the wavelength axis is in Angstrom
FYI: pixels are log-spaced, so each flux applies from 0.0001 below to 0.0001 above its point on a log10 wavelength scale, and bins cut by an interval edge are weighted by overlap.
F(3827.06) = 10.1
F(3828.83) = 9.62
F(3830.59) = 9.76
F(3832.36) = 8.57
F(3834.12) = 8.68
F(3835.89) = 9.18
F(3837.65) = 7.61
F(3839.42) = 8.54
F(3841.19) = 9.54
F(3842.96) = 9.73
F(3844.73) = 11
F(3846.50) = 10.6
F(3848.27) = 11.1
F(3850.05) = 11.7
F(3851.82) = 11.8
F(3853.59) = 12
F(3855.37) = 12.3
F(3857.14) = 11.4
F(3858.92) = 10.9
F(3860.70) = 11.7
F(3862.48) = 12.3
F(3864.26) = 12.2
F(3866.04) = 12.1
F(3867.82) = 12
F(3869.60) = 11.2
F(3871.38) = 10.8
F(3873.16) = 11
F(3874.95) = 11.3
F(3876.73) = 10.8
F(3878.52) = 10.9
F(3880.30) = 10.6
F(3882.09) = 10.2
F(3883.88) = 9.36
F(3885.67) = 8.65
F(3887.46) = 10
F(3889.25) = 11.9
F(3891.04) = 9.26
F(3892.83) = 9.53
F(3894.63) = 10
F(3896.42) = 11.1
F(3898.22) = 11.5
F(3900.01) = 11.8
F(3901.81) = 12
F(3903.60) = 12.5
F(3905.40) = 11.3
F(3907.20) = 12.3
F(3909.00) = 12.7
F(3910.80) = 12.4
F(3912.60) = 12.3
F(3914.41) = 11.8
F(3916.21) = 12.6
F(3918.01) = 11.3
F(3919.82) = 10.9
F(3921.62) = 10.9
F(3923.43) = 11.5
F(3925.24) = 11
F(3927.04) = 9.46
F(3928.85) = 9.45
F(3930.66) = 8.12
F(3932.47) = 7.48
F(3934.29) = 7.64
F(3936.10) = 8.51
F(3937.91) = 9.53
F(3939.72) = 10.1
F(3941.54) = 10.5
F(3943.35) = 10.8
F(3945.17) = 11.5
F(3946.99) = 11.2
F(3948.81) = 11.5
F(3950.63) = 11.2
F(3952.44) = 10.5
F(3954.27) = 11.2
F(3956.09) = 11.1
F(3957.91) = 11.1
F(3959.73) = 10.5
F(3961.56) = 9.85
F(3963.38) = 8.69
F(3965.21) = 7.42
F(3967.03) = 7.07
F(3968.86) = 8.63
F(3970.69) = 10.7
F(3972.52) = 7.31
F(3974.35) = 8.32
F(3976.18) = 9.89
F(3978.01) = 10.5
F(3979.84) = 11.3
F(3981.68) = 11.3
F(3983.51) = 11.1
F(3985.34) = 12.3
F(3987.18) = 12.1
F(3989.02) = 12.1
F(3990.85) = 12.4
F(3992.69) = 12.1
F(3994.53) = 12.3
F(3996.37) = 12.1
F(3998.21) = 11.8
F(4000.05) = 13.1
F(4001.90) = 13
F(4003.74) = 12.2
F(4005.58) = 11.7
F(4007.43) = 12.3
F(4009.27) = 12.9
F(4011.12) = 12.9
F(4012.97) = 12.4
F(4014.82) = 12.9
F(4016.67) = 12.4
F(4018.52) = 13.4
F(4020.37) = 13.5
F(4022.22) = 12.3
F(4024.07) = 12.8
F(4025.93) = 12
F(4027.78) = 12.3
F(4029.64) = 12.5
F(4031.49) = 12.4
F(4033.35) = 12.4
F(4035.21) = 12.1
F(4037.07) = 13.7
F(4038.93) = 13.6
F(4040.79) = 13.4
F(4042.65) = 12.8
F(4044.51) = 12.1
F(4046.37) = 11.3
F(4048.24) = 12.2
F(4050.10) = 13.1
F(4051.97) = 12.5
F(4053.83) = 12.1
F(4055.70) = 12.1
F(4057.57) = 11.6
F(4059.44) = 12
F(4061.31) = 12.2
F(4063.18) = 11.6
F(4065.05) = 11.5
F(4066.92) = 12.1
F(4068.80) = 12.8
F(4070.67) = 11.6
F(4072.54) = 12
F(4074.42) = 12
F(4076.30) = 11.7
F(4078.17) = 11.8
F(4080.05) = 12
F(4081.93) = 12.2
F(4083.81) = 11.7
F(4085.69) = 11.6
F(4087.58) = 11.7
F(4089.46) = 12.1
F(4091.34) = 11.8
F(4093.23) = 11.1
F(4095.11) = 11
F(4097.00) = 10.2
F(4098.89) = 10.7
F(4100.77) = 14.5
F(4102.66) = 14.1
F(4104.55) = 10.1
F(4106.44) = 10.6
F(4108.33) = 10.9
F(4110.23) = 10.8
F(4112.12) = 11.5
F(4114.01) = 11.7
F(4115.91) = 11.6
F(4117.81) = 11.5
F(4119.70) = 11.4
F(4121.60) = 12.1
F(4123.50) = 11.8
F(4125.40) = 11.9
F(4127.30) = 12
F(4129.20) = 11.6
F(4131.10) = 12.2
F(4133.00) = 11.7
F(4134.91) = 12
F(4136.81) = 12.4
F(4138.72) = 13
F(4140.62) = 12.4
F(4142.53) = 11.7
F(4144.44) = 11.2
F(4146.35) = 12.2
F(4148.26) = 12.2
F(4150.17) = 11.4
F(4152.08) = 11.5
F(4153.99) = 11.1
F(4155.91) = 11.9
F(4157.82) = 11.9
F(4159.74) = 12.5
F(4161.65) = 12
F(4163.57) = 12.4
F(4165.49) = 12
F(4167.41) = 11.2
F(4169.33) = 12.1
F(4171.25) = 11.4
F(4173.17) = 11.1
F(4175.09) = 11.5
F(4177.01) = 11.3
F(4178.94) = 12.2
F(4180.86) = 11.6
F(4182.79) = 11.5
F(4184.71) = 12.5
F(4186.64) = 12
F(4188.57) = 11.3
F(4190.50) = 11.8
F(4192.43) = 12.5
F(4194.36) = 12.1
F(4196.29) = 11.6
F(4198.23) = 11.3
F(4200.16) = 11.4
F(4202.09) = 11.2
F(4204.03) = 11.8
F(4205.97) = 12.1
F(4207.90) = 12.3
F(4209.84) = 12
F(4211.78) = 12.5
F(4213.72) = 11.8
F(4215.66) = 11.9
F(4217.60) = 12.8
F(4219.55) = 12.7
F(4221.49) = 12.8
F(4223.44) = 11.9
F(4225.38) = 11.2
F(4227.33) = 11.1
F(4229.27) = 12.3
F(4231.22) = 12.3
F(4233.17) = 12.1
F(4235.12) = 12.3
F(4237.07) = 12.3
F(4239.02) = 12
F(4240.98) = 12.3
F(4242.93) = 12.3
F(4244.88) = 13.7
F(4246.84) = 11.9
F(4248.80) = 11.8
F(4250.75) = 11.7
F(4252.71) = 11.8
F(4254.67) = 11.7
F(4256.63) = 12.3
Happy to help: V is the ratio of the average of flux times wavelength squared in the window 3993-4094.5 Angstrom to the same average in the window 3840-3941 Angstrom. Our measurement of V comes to 1.22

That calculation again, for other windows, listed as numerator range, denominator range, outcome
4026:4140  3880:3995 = 1.22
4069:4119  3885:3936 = 1.19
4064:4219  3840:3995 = 1.23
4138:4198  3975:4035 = 1.05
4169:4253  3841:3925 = 1.25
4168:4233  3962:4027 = 1.15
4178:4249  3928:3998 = 1.32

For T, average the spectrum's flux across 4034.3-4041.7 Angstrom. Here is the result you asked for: 13.2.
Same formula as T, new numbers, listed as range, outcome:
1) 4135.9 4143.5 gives 12.4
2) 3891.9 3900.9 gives 10.8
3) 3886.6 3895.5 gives 10.1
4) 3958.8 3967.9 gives 8.72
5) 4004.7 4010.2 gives 12.3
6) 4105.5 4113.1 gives 11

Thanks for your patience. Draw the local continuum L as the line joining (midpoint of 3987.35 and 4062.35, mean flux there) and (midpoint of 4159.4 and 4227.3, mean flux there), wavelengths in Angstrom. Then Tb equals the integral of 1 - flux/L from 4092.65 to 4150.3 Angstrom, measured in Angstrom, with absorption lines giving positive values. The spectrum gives 1.9 Angstrom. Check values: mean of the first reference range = 12.5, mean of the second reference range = 11.9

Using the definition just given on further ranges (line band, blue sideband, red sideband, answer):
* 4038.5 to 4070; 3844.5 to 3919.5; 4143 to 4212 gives -1.87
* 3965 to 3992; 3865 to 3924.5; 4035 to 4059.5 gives 3.76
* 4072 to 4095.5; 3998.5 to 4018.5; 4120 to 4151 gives 0.90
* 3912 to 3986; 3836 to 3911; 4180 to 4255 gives 6.68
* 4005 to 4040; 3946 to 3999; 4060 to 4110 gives -4.91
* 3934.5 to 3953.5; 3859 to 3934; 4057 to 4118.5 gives 1.20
